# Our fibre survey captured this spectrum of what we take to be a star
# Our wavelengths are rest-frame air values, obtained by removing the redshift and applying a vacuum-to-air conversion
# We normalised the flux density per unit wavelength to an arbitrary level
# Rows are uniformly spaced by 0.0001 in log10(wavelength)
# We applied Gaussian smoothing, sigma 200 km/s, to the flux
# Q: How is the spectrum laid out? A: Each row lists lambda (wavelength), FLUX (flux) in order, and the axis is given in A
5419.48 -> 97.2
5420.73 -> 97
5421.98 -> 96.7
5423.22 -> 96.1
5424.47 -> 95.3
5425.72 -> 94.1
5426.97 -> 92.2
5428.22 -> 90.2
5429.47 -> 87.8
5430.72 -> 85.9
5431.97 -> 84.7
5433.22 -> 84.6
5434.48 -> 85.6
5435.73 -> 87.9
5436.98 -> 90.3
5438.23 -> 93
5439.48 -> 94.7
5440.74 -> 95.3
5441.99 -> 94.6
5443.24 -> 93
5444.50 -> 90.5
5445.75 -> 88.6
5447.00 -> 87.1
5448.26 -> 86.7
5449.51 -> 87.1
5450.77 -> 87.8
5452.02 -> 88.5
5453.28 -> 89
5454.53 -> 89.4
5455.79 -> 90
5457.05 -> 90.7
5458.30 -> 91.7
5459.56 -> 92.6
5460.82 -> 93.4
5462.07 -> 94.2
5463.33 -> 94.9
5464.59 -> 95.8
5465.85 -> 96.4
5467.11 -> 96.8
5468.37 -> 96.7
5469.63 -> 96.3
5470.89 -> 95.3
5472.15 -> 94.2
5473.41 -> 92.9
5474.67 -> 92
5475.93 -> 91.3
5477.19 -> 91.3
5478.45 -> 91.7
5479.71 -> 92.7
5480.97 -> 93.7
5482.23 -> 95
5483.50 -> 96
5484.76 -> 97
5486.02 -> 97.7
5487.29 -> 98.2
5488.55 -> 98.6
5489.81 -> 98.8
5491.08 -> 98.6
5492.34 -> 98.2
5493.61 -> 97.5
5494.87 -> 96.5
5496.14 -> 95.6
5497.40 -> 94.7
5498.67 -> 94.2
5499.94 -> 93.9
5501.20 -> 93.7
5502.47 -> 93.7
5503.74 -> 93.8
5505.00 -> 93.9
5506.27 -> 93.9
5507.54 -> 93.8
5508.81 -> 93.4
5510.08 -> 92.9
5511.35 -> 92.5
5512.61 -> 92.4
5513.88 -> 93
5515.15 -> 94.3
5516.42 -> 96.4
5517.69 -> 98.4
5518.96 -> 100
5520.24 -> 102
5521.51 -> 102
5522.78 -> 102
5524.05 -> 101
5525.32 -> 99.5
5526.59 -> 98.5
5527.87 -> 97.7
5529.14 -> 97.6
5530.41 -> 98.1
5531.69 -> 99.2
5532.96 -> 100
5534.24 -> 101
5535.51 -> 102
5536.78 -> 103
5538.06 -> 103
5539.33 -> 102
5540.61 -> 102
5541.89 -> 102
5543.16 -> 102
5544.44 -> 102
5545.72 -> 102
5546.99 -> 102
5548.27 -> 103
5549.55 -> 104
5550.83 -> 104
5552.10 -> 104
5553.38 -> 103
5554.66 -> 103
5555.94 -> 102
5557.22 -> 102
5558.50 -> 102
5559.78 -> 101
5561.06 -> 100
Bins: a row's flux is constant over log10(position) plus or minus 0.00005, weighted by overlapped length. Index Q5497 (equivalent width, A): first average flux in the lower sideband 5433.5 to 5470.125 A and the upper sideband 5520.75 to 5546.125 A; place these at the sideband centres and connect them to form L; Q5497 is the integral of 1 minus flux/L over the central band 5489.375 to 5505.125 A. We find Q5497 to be 0.18 A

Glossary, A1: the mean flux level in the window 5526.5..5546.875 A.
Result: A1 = 101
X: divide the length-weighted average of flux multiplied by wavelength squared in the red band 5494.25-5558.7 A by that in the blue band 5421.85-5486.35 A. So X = 1.10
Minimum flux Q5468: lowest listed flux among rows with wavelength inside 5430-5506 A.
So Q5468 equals 84.6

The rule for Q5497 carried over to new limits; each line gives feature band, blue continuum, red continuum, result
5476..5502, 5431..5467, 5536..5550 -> 0.0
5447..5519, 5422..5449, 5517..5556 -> 1.3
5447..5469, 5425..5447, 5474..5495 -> 0.2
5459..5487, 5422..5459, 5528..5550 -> -0.2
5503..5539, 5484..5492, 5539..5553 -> 1.1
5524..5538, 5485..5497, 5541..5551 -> 0.2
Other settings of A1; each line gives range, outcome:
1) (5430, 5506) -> 92.9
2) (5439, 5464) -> 91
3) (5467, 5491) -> 95.1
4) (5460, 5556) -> 97.5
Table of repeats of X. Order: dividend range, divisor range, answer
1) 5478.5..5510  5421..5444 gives 1.07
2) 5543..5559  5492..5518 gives 1.10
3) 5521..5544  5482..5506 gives 1.06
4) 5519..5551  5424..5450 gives 1.17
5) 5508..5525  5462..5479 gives 1.05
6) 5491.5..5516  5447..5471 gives 1.04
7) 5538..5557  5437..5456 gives 1.18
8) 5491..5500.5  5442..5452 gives 1.10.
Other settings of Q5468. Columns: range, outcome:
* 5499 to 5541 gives 92.4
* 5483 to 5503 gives 93.7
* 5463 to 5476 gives 91.3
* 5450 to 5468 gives 87.8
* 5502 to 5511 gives 92.9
